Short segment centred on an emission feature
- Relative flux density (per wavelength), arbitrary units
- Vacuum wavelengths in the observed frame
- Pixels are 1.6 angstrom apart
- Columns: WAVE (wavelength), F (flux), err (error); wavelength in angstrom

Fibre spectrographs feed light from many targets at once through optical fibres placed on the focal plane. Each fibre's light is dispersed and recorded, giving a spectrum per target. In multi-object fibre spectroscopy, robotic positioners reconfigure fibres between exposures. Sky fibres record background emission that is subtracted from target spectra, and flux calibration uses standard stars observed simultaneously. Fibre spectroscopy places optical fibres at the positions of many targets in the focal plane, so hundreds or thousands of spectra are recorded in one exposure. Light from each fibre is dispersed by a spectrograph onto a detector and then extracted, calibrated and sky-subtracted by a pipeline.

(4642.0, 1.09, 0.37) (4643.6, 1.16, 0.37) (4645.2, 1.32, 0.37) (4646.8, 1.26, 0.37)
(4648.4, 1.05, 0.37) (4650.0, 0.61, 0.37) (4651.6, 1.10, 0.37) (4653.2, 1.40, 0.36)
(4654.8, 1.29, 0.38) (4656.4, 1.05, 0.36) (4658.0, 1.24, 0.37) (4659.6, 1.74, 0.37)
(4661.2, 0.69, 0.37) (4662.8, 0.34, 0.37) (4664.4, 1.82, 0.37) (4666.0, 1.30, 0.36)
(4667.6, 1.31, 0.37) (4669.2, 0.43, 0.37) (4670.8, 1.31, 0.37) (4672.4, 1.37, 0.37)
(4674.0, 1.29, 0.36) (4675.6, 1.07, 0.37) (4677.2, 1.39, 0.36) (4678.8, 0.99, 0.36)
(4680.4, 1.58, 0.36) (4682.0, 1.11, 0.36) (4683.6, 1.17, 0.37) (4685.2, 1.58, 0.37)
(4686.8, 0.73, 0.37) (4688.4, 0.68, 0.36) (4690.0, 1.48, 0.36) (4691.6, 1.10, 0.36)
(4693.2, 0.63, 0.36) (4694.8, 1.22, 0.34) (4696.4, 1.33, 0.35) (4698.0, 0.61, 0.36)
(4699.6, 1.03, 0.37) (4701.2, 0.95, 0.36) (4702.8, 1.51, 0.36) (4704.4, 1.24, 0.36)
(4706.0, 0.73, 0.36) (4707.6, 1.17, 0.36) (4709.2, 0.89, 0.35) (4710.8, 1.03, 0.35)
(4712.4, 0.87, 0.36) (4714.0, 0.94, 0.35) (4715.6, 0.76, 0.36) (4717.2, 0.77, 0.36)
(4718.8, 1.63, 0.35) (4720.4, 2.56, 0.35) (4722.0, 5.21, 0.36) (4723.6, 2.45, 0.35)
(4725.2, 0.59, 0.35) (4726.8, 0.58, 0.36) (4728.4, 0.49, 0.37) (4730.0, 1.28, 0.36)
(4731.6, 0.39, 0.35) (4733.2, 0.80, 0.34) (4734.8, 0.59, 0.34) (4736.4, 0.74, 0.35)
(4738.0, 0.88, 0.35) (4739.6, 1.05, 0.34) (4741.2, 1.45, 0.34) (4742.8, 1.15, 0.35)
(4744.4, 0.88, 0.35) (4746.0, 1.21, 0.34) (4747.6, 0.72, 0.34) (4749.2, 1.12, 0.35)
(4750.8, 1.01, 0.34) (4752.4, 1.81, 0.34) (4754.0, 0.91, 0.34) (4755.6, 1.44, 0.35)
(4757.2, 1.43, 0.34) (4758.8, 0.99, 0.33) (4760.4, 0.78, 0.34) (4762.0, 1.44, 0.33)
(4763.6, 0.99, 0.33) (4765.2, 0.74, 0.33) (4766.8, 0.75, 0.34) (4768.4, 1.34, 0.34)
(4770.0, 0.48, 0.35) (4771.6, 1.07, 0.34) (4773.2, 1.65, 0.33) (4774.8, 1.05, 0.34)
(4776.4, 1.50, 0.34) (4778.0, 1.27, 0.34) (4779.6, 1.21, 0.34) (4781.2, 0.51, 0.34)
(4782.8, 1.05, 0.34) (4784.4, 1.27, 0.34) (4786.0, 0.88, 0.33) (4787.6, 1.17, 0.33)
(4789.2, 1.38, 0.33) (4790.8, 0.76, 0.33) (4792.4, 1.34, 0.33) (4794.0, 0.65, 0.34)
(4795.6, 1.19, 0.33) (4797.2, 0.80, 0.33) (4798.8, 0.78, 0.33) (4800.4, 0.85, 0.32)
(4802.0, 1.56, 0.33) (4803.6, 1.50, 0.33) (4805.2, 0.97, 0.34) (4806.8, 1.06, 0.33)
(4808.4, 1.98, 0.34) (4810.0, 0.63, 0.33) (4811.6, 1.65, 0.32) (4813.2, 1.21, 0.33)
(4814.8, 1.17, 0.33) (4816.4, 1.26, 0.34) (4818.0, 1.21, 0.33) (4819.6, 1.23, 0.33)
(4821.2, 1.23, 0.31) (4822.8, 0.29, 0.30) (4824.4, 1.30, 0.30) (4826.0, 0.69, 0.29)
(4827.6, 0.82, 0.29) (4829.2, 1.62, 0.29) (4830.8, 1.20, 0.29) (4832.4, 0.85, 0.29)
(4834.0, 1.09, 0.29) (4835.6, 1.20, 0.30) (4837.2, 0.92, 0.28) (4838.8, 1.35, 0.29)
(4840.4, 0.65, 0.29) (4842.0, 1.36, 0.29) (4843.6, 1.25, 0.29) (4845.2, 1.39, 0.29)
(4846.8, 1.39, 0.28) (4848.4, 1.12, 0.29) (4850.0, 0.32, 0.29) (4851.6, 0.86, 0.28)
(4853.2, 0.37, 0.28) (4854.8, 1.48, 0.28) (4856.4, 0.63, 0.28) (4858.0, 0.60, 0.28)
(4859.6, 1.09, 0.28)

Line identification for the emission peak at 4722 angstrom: H-gamma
